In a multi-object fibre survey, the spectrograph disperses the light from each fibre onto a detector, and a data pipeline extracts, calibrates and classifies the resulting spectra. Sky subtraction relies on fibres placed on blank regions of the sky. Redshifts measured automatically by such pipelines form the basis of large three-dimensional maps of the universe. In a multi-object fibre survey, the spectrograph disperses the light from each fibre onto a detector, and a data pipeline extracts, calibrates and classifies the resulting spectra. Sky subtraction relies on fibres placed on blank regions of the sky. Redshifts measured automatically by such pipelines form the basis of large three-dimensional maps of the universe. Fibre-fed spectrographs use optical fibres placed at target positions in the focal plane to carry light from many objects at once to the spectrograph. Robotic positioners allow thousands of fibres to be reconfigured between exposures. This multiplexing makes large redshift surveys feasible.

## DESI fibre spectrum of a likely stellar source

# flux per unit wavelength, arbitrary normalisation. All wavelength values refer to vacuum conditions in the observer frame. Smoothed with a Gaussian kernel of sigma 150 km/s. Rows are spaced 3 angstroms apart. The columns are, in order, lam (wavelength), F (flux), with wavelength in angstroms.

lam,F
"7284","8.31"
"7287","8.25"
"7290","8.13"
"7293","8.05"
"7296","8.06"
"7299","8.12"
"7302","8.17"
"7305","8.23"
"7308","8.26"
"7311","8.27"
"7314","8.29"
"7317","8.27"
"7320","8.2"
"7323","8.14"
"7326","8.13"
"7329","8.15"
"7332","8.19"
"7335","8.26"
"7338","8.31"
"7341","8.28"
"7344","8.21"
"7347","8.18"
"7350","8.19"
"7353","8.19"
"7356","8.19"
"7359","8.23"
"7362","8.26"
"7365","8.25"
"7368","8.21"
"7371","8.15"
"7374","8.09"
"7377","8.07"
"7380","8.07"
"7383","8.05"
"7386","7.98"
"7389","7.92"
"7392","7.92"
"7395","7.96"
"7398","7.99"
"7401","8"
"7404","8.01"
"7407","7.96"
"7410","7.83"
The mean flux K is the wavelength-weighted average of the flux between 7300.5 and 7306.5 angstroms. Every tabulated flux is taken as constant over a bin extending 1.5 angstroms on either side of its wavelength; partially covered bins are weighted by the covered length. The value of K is 8.2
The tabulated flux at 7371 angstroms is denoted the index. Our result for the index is 8.15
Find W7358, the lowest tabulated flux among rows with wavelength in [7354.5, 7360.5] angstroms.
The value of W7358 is 8.19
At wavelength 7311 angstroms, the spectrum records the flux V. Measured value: 8.27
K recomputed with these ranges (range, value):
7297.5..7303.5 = 8.14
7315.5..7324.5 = 8.2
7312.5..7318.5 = 8.28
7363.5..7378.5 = 8.15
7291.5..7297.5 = 8.05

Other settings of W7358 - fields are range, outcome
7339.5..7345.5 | 8.21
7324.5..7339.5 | 8.13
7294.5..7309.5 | 8.06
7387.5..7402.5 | 7.92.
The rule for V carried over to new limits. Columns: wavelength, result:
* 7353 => 8.19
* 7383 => 8.05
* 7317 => 8.27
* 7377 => 8.07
